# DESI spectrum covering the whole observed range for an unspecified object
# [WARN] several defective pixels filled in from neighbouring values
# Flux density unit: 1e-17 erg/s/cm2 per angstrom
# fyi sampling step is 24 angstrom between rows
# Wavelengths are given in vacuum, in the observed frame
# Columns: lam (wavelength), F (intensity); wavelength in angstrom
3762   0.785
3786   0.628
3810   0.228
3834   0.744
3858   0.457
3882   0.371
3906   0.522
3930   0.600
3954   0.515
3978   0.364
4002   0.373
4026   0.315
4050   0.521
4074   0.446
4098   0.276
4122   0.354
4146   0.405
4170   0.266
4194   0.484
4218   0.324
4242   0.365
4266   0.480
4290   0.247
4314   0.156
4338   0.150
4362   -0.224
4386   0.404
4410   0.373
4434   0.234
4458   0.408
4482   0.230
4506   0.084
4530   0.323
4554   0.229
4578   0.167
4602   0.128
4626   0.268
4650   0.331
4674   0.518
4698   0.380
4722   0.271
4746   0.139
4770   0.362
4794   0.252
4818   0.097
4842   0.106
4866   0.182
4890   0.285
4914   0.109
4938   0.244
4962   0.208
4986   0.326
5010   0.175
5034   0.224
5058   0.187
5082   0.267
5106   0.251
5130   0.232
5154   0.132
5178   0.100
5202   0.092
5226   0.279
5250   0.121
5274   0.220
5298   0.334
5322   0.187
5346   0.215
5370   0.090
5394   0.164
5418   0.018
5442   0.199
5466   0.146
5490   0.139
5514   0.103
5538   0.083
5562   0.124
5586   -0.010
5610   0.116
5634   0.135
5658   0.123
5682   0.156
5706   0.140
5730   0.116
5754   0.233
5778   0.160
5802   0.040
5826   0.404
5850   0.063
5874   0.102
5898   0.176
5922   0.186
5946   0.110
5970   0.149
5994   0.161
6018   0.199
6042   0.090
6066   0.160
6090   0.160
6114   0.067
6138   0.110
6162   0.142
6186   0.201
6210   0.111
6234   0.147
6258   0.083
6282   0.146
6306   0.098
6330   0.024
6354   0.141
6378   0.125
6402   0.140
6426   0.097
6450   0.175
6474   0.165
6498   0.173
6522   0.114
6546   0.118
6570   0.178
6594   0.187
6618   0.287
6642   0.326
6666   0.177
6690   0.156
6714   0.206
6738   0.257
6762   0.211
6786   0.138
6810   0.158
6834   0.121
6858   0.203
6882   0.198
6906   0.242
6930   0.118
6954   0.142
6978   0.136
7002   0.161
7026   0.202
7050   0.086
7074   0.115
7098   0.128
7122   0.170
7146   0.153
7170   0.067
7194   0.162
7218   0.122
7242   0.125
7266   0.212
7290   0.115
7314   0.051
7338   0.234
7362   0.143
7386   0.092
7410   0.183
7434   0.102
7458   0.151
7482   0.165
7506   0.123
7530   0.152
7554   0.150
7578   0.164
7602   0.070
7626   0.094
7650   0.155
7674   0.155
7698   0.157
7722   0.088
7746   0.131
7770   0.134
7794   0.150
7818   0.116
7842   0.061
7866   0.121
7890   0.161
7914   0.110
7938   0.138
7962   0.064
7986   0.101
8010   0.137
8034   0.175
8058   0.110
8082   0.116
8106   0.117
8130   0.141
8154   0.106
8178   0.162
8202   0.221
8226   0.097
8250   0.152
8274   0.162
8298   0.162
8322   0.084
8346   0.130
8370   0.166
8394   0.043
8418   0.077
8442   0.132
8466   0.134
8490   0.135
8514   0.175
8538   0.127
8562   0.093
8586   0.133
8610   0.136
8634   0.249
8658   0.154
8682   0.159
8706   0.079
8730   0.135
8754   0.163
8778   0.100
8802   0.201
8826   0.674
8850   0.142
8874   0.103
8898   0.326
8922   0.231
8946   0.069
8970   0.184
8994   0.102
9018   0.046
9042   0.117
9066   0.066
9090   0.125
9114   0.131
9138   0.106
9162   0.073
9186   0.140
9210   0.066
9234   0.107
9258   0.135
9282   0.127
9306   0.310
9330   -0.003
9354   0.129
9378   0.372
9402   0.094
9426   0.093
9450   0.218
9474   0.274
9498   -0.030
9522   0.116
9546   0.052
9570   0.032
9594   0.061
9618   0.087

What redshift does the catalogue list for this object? 0.778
